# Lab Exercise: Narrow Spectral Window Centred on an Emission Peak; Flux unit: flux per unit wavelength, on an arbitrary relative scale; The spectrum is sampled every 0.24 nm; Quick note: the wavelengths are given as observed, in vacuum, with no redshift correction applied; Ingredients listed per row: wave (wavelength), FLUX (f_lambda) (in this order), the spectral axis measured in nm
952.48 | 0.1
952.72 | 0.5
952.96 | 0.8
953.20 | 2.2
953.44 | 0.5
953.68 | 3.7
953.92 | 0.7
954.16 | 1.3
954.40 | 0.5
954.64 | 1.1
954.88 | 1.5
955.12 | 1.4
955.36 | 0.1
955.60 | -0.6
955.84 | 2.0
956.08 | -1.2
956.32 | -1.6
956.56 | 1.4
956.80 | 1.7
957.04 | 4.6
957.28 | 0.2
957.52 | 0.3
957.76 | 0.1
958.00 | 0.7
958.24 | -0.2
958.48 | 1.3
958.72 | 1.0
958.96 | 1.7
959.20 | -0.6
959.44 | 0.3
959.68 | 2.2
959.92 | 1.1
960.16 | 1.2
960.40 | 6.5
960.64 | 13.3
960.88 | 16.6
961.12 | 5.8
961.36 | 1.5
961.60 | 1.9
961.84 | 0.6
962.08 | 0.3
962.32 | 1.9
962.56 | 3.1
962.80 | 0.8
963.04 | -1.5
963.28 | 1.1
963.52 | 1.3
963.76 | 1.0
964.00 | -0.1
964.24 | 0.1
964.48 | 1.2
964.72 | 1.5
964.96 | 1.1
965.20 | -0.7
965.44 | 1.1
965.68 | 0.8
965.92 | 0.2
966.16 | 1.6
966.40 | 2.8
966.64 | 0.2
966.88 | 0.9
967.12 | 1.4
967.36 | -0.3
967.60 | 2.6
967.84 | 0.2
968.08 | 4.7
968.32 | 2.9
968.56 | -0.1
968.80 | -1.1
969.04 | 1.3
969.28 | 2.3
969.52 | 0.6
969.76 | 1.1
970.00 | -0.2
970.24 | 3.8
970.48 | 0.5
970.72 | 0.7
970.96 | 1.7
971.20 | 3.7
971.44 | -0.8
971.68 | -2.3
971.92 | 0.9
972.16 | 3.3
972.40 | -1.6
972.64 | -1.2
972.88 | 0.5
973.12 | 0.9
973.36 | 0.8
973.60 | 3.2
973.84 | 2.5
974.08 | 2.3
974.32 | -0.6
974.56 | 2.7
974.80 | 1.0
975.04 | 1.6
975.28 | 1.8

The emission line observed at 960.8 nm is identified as [O III] 5007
